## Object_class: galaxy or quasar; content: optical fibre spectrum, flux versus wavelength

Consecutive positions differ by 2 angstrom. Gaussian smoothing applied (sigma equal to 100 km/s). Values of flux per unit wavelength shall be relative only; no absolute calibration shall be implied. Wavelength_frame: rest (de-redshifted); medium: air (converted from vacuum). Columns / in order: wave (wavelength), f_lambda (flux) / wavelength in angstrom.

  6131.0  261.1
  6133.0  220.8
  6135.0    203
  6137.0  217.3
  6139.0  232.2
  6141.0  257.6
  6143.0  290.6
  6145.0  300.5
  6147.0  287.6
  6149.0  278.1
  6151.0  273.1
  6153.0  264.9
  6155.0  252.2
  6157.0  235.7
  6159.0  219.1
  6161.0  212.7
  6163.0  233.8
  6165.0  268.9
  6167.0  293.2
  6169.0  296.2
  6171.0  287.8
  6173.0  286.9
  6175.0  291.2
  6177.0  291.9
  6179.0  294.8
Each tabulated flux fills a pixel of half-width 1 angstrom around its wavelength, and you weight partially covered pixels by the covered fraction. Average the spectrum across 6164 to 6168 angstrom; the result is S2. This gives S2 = 281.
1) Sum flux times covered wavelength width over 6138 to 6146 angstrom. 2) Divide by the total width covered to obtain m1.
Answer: 270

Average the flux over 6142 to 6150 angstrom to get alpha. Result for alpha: 289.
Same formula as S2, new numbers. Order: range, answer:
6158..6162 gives 216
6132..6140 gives 218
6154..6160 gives 236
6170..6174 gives 287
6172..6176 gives 289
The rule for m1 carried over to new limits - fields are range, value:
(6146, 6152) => 280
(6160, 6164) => 223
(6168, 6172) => 292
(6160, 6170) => 261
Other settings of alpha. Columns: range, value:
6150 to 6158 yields 256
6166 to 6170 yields 295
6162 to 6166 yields 251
